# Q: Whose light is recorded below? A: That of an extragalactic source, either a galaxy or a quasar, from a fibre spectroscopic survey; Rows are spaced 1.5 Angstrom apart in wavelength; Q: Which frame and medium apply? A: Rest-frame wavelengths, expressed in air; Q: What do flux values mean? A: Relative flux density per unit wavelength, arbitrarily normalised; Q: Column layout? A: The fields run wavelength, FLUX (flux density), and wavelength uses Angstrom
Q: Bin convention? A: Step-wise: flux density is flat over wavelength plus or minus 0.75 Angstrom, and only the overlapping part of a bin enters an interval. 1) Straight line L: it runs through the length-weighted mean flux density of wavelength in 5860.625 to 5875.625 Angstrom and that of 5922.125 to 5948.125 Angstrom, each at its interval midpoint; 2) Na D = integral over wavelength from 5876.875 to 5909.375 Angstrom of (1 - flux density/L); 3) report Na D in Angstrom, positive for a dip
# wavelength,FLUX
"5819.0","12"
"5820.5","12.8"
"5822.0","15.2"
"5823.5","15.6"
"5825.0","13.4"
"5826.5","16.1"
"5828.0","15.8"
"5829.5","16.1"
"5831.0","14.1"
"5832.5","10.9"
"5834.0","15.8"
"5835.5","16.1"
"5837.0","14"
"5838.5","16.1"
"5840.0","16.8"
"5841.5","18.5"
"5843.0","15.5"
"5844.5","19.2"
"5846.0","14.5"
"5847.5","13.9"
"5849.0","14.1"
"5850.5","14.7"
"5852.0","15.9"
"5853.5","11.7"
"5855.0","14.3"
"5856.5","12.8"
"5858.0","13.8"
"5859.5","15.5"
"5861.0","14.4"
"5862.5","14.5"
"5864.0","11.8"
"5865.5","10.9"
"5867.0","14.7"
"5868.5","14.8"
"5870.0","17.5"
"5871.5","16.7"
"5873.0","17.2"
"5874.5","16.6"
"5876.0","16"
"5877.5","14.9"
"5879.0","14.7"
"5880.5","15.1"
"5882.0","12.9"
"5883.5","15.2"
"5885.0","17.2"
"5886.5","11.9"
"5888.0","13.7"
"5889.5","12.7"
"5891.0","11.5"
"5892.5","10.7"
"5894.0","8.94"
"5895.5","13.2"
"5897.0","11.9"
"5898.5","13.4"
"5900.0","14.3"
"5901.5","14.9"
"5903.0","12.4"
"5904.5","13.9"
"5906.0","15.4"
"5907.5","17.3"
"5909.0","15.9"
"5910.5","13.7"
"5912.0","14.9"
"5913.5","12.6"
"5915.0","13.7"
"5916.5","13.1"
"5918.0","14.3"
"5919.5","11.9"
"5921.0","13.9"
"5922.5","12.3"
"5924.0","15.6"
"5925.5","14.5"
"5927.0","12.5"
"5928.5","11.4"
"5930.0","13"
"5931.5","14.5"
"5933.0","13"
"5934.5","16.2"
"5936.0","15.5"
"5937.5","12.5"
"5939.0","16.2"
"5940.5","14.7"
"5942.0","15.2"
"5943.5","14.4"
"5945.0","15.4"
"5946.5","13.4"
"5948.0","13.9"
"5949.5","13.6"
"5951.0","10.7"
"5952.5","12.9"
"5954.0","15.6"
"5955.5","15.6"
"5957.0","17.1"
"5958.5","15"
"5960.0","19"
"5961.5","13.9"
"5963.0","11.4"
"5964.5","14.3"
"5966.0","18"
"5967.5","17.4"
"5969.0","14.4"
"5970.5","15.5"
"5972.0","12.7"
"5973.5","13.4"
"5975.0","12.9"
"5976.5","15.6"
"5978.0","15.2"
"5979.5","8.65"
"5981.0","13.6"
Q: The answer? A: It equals 2.1 Angstrom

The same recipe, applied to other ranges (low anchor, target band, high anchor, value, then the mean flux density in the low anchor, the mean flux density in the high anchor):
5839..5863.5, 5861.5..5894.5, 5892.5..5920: 0.4 Angstrom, 15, 13.6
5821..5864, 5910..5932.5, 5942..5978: 1.9 Angstrom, 14.9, 14.6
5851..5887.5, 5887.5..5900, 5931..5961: 2.2 Angstrom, 14.6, 14.7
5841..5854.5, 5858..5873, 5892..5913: 0.1 Angstrom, 15.3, 13.7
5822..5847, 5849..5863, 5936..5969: 1.1 Angstrom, 15.5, 14.8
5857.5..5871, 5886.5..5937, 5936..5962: 3.5 Angstrom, 14.3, 14.7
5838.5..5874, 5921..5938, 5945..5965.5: 0.9 Angstrom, 15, 14.4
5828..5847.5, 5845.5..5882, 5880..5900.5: -0.8 Angstrom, 15.6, 13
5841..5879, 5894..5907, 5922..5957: 0.9 Angstrom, 14.9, 14.1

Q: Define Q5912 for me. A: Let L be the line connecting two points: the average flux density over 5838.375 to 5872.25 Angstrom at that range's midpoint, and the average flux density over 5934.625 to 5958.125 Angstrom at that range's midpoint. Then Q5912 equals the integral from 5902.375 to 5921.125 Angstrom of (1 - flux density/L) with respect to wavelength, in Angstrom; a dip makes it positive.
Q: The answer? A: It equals 0.70 Angstrom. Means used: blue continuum 14.9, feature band 14.1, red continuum 14.5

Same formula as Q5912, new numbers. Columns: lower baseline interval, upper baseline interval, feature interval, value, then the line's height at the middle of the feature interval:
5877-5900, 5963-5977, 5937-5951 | 0.0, 14.2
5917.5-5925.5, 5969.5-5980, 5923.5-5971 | -3.3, 13.6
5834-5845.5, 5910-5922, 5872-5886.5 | -0.4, 14.9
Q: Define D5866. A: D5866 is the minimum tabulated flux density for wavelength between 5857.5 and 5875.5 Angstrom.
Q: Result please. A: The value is 10.9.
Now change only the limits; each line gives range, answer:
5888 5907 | 8.94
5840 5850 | 13.9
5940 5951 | 10.7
